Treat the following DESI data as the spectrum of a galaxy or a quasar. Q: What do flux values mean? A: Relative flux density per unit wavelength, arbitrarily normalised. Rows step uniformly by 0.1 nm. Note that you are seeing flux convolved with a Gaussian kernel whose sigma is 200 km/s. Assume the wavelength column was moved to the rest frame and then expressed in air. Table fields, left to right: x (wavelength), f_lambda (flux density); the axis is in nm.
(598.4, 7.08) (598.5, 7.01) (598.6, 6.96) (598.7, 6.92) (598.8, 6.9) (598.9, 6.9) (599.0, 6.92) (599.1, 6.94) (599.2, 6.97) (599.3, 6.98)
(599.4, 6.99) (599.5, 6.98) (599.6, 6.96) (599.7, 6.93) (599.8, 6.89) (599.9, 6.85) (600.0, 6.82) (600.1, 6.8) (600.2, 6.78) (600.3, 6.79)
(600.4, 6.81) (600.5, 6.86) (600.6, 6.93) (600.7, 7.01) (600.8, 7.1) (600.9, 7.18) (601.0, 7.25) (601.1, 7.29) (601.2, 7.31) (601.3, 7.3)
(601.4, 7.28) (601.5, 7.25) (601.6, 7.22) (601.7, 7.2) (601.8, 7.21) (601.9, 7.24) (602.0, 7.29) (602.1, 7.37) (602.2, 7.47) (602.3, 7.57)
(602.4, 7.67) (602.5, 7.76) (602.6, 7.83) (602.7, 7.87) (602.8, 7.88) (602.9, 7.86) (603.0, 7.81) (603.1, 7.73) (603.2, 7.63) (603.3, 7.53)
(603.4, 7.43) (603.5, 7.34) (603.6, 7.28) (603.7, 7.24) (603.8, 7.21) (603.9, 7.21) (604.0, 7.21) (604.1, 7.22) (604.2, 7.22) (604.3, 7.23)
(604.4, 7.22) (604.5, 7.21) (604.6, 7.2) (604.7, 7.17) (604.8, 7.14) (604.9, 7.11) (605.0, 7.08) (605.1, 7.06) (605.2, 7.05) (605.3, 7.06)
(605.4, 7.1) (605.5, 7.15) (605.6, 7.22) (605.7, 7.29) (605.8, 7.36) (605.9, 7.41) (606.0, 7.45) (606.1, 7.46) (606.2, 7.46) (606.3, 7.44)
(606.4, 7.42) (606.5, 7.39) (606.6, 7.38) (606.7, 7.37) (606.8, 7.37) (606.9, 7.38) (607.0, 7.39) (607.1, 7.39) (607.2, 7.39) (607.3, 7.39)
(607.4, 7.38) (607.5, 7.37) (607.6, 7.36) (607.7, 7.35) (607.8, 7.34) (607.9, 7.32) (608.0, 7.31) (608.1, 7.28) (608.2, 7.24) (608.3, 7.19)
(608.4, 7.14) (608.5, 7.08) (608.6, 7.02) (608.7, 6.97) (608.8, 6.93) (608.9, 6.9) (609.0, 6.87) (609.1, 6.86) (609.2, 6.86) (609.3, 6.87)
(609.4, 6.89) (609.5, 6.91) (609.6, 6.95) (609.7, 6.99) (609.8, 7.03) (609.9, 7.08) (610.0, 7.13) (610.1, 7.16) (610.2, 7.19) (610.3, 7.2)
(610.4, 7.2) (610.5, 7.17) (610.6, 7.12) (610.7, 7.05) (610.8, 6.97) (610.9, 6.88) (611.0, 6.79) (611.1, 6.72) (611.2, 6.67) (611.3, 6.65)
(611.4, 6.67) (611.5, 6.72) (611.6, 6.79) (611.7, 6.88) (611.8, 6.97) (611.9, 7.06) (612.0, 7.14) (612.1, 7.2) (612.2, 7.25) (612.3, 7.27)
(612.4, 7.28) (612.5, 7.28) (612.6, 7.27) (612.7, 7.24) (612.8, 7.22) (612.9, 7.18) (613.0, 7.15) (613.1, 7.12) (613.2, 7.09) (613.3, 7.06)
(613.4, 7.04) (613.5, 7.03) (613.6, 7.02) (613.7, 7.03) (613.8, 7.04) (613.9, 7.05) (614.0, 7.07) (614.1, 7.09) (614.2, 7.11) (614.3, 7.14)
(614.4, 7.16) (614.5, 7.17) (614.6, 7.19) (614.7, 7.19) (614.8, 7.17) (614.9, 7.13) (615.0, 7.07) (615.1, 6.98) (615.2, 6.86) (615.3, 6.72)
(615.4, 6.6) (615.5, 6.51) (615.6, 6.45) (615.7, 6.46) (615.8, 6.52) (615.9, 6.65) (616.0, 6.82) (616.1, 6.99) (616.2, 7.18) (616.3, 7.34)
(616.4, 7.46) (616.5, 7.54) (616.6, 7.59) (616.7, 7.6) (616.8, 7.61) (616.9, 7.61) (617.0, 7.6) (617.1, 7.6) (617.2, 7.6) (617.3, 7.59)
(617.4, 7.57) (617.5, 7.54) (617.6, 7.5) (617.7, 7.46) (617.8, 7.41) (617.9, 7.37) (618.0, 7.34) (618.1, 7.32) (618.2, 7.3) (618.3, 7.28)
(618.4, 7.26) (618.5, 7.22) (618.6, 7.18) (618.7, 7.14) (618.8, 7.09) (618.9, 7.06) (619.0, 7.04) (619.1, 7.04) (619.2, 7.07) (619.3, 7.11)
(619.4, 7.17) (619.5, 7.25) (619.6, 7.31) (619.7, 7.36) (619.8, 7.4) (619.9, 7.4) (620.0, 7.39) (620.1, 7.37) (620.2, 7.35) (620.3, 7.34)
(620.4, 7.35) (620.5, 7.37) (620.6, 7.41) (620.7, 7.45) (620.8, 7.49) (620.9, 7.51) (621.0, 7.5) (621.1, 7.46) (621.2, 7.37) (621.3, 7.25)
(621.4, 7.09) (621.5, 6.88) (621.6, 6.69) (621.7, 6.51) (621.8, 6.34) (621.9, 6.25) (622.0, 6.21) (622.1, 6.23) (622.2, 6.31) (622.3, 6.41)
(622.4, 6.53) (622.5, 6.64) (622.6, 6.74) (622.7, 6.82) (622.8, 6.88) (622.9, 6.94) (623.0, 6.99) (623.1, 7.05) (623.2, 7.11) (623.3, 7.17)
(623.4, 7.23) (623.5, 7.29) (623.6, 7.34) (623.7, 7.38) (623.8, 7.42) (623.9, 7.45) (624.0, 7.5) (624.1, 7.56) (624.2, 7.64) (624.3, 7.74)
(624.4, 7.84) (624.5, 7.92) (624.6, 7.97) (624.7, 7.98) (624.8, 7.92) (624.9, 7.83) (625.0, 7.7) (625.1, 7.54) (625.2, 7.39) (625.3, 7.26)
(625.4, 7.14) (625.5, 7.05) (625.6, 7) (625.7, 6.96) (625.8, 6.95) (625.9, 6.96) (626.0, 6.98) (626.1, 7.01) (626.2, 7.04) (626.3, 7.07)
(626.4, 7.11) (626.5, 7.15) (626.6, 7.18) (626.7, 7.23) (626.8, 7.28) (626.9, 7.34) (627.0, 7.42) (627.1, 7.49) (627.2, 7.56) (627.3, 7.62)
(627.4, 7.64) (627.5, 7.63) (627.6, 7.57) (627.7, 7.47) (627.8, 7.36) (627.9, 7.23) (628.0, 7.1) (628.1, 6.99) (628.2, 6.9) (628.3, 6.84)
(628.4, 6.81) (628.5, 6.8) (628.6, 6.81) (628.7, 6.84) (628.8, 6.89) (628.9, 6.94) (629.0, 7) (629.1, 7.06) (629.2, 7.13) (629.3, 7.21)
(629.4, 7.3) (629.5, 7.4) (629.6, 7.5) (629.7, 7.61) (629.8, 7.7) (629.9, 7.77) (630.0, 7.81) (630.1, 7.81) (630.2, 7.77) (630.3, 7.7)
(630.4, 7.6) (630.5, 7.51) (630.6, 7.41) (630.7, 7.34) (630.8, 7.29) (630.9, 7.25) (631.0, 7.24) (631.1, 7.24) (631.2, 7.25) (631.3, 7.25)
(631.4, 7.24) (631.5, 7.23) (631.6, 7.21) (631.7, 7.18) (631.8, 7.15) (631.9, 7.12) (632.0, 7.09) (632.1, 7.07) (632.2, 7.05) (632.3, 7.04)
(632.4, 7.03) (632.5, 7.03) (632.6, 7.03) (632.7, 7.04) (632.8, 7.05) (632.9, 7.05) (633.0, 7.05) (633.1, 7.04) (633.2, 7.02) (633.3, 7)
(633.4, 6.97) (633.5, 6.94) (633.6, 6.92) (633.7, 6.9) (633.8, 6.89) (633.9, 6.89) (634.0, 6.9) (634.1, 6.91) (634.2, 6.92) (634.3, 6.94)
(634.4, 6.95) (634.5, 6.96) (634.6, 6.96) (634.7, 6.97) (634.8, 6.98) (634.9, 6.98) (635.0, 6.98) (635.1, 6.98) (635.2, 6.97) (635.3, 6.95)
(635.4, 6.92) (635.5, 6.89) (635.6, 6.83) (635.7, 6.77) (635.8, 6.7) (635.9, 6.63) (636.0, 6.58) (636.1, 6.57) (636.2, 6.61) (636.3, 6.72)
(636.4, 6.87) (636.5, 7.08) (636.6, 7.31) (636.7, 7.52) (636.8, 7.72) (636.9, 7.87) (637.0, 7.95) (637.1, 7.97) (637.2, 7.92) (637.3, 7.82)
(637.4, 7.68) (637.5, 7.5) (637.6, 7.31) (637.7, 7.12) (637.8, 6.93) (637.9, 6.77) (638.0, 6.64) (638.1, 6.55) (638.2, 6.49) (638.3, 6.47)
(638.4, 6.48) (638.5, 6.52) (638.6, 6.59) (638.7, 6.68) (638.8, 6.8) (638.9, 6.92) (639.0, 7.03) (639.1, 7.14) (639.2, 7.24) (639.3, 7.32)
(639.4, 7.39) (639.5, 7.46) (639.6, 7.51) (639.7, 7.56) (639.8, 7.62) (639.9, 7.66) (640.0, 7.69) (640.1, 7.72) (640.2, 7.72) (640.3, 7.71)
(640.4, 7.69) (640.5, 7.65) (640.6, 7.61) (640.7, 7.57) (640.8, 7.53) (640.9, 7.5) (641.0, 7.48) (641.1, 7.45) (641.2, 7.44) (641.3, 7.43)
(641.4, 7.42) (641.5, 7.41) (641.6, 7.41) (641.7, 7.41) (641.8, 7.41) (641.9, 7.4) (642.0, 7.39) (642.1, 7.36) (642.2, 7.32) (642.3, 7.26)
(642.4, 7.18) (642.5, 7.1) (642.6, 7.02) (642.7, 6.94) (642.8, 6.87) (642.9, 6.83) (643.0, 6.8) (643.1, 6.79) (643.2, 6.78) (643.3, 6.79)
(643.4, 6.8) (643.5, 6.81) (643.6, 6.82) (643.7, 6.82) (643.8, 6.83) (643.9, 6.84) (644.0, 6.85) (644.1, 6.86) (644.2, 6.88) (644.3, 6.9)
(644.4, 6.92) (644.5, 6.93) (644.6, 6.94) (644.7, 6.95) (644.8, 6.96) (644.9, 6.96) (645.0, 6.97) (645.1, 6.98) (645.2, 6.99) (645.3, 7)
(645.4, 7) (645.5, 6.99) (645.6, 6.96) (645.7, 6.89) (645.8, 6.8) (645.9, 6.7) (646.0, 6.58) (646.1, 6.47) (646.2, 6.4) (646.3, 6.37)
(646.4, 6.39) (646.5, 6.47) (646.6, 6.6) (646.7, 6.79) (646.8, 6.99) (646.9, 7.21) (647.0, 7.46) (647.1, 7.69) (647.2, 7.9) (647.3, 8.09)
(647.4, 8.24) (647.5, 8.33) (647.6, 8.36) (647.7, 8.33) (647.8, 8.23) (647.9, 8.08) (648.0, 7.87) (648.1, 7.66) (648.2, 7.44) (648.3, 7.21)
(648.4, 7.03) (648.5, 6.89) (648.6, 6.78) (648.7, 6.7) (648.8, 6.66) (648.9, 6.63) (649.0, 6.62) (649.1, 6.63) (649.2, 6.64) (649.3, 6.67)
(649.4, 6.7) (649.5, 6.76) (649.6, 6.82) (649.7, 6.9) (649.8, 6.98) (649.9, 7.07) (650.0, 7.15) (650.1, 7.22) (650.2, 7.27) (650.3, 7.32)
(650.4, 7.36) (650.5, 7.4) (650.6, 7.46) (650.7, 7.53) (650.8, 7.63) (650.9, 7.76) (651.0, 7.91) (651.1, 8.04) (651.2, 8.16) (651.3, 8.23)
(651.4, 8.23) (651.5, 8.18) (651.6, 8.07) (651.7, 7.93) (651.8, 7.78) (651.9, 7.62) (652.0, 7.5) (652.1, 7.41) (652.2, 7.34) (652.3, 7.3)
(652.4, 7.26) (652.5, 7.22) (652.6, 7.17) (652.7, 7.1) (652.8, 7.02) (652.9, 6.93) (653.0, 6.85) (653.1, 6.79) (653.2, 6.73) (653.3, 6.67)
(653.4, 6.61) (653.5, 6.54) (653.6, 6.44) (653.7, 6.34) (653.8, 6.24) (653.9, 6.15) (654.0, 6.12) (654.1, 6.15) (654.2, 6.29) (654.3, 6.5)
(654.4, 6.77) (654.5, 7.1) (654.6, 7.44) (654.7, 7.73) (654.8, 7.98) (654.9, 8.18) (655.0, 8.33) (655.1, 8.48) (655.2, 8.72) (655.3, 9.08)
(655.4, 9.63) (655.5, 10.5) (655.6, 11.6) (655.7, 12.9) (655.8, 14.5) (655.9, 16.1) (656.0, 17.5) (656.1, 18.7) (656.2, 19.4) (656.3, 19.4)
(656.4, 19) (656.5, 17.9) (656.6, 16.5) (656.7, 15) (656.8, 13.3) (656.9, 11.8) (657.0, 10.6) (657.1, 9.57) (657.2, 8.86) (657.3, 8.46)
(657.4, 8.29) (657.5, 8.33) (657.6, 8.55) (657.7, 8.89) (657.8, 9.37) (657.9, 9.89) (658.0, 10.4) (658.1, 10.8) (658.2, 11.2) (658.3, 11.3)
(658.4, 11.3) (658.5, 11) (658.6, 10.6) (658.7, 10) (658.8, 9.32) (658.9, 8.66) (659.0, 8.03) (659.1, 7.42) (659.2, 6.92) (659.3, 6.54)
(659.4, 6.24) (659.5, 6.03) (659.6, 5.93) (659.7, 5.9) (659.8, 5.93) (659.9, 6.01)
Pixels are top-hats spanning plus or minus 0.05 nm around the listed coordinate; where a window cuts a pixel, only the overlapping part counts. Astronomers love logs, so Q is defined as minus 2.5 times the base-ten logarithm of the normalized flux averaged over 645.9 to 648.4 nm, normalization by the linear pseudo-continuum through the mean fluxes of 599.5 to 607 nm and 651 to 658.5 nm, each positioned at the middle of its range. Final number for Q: 0.24 mag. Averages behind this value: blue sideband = 7.27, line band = 7.36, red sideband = 9.52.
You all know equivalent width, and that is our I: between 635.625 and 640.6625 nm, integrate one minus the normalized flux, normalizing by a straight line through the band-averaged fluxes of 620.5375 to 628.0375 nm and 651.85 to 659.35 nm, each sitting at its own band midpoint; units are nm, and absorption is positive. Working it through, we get 0.65 nm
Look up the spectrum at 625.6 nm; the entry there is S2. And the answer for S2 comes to 7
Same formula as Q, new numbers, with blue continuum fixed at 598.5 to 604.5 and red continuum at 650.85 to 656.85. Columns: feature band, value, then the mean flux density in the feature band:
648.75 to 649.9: 0.336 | 6.74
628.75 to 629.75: 0.161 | 7.2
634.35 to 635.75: 0.233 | 6.93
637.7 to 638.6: 0.297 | 6.63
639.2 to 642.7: 0.185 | 7.45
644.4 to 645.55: 0.279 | 6.97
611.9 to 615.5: 0.091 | 7.09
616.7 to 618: 0.047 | 7.53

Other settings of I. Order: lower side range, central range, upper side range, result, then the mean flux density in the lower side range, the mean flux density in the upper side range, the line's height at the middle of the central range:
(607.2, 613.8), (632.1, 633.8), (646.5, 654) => 0.04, 7.08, 7.27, 7.18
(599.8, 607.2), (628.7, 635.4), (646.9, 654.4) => 0.10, 7.29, 7.24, 7.26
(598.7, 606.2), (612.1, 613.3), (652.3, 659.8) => 0.07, 7.22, 9.49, 7.66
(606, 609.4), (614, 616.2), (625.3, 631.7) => 0.10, 7.24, 7.26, 7.24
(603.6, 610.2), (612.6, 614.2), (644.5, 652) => 0.02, 7.2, 7.26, 7.21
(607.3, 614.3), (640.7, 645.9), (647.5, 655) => 0.09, 7.07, 7.23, 7.2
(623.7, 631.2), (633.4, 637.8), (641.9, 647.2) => 0.04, 7.35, 6.92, 7.14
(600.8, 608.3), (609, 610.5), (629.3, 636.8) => 0.06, 7.35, 7.12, 7.31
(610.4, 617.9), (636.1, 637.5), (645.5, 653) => -0.04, 7.11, 7.29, 7.22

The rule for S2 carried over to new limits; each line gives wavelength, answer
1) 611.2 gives 6.67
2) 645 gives 6.97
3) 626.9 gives 7.34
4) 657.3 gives 8.46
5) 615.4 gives 6.6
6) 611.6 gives 6.79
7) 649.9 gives 7.07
